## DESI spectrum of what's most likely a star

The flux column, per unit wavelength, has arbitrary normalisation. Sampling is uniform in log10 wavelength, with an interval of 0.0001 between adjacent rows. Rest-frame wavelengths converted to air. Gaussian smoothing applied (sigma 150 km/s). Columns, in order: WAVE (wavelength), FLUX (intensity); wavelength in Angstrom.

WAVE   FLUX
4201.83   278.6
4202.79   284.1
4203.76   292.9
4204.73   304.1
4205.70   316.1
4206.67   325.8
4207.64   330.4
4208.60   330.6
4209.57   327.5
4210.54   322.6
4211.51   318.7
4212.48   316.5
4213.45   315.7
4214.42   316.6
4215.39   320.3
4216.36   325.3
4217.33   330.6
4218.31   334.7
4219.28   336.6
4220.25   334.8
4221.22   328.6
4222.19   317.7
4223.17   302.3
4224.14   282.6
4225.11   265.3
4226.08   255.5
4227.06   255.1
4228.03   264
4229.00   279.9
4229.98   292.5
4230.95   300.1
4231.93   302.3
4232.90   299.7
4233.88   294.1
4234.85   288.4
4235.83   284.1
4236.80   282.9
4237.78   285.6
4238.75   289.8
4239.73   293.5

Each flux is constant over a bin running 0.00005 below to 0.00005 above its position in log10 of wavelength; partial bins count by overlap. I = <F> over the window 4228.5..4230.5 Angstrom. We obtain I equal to 287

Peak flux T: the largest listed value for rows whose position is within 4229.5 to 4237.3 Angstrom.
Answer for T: 302.3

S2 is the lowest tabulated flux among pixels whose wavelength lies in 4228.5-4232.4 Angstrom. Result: 279.9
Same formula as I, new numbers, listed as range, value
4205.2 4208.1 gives 323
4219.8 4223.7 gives 320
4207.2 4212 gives 326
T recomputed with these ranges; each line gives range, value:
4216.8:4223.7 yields 336.6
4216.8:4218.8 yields 334.7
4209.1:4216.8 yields 327.5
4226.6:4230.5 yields 292.5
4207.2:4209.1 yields 330.6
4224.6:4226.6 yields 265.3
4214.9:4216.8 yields 325.3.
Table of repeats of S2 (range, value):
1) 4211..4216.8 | 315.7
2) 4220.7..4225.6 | 265.3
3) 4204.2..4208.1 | 304.1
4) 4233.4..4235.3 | 288.4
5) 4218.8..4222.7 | 317.7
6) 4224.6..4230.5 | 255.1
